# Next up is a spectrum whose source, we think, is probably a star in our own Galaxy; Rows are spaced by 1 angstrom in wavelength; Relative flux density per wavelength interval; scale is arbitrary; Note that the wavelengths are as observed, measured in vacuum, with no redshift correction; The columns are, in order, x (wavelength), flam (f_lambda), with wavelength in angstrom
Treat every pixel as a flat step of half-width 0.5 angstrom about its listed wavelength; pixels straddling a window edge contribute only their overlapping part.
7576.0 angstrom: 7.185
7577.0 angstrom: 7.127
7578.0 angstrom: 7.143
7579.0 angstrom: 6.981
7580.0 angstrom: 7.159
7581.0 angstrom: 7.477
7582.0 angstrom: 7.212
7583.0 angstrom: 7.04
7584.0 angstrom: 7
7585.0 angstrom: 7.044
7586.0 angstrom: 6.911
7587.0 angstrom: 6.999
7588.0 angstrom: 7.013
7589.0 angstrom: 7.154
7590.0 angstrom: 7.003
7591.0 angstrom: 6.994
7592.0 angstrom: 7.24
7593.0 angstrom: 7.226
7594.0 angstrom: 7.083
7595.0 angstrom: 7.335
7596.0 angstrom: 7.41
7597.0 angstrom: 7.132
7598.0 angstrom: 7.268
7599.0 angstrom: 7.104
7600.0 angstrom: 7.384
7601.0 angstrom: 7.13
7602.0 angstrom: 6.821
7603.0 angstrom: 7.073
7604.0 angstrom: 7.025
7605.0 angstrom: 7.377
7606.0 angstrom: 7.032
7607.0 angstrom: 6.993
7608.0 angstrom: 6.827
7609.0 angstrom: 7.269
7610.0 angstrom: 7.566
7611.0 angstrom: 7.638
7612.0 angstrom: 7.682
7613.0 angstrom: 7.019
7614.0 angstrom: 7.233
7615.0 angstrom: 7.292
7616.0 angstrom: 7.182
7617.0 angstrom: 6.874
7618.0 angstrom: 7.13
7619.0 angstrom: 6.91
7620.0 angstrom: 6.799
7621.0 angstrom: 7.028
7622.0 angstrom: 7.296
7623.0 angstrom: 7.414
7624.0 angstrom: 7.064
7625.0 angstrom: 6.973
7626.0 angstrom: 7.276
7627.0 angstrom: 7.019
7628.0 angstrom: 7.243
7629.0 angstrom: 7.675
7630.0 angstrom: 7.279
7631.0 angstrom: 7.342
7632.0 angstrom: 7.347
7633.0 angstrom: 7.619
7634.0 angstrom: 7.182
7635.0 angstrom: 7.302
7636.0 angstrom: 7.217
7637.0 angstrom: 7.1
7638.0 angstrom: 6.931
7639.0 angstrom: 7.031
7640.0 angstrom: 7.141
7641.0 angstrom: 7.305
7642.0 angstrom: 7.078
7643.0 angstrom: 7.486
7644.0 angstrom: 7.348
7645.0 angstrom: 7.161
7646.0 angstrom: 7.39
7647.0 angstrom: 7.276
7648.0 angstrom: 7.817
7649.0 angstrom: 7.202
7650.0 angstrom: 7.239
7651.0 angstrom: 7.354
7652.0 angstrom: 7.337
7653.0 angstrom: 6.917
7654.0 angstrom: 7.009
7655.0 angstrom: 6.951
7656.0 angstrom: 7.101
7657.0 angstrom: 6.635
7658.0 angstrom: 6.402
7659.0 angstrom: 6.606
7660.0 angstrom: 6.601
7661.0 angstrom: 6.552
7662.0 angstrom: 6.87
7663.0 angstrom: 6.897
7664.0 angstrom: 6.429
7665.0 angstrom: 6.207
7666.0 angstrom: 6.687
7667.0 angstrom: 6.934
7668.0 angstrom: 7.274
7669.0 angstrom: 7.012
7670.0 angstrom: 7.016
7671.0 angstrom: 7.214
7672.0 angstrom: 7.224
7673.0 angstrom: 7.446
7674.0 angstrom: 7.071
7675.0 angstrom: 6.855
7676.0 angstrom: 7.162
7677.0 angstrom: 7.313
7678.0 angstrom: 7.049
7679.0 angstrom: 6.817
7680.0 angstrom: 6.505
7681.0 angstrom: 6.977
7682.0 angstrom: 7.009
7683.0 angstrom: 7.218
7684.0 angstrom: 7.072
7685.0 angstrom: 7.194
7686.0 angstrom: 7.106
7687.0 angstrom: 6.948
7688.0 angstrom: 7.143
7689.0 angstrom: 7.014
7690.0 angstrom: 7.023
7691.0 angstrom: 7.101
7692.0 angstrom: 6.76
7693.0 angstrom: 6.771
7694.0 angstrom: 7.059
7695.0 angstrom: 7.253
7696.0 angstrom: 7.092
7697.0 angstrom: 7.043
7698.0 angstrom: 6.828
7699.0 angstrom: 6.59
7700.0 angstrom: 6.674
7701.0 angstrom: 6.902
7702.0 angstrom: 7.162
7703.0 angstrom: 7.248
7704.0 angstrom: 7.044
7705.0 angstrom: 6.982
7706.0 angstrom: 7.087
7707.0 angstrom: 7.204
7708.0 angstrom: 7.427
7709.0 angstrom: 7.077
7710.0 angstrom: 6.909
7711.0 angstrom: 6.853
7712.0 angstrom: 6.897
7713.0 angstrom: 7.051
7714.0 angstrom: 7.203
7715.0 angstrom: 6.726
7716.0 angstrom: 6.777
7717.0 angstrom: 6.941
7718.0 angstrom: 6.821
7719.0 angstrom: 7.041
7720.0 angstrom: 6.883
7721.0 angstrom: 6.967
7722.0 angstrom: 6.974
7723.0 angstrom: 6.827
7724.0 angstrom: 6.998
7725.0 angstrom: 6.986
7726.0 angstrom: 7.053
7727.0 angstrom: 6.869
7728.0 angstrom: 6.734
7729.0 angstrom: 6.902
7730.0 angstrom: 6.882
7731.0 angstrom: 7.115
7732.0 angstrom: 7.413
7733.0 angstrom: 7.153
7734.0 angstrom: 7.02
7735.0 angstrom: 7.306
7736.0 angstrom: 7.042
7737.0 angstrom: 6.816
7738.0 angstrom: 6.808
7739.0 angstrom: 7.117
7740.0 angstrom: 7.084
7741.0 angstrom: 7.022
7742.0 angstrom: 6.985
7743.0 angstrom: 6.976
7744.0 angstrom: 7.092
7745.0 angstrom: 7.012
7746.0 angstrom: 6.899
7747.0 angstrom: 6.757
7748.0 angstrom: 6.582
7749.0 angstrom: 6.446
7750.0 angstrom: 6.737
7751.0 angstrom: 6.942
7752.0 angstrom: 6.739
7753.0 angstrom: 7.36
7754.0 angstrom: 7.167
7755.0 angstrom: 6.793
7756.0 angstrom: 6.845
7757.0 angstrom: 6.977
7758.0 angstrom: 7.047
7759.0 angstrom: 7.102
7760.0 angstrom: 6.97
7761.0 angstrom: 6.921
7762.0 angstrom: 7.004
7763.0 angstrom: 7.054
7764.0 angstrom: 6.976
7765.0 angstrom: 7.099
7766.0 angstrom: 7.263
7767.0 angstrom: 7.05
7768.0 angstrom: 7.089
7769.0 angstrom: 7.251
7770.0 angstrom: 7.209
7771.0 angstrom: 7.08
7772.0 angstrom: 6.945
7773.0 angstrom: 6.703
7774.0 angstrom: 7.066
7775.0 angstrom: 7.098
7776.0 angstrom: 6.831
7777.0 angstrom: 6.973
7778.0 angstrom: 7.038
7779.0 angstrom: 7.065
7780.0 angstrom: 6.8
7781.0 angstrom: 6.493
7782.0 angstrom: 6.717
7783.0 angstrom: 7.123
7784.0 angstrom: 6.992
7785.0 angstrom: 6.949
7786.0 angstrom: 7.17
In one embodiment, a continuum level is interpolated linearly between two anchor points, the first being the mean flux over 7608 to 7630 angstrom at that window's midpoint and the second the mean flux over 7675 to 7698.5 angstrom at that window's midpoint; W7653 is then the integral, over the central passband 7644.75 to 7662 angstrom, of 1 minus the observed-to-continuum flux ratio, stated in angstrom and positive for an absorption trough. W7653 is 0.2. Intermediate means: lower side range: 7.21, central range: 7.03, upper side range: 7.02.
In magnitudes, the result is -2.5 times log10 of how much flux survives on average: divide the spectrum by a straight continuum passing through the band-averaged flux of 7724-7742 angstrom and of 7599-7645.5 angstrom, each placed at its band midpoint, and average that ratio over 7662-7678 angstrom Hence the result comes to 0.02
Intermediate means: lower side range 7.2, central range 6.98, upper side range 7.02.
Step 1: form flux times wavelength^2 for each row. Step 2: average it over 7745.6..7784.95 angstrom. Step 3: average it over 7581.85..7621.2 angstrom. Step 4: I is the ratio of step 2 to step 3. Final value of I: 1.0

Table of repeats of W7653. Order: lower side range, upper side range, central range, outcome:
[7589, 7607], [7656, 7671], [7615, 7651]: -1.48 angstrom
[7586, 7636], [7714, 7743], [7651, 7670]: 0.74 angstrom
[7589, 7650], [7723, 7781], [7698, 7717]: 0.20 angstrom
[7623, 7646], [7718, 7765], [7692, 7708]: 0.16 angstrom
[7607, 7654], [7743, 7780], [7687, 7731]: 0.65 angstrom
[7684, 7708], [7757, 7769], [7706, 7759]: 0.54 angstrom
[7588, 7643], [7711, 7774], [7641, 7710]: 0.63 angstrom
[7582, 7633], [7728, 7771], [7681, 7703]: 0.20 angstrom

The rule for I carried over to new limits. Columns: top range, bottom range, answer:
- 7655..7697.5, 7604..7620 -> 0.98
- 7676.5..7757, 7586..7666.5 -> 1.00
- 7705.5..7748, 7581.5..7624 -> 1.01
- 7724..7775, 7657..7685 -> 1.03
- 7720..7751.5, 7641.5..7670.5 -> 1.01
